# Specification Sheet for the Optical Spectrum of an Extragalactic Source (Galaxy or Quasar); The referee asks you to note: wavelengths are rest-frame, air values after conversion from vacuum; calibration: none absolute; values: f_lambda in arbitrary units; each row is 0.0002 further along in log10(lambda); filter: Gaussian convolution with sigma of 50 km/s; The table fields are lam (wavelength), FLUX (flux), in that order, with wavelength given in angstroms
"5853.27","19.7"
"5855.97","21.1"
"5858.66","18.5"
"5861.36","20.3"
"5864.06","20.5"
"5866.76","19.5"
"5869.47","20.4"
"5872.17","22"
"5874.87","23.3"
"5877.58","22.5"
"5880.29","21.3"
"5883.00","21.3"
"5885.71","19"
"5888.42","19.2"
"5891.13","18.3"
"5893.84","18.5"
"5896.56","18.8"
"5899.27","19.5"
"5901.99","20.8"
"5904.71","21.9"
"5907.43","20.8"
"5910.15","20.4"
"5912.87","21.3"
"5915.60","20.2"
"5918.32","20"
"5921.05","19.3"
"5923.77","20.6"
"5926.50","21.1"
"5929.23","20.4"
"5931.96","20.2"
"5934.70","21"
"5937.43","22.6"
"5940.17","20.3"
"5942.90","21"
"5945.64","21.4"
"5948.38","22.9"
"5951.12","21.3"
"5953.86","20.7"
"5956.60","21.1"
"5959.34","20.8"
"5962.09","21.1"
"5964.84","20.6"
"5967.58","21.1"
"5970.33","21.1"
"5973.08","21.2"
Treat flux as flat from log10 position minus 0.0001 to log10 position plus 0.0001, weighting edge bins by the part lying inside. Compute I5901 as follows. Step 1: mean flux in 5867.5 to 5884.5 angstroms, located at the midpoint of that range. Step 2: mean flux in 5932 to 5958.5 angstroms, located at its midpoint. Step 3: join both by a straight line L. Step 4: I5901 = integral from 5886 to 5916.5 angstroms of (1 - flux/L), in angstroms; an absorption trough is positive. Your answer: 2.3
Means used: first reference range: 21.7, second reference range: 21.3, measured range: 19.9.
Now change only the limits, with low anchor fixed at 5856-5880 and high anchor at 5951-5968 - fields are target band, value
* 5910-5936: 0.6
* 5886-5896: 1.1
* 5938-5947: -0.1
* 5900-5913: 0.0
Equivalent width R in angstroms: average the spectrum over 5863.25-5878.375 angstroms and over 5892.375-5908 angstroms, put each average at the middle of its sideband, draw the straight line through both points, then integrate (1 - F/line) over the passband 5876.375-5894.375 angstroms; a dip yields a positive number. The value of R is 0.6 angstroms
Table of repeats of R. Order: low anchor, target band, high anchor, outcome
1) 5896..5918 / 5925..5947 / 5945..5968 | -0.07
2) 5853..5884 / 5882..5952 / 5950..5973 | 1.64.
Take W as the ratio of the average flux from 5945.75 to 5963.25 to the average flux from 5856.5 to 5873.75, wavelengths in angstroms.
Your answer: 1.05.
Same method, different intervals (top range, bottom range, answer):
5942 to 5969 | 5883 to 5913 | 1.07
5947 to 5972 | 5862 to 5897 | 1.04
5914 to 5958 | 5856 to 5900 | 1.03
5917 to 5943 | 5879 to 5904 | 1.05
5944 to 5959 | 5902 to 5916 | 1.02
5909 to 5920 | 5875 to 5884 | 0.93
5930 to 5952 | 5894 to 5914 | 1.05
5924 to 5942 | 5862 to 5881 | 0.98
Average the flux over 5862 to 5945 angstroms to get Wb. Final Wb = 20.5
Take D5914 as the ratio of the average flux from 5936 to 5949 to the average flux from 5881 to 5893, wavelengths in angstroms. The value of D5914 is 1.1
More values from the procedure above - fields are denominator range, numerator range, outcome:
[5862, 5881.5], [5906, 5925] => 0.96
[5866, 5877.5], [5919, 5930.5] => 0.94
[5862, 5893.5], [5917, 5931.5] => 0.99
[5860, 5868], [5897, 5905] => 1.01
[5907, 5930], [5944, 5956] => 1.05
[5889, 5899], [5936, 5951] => 1.16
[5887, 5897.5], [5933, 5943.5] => 1.13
